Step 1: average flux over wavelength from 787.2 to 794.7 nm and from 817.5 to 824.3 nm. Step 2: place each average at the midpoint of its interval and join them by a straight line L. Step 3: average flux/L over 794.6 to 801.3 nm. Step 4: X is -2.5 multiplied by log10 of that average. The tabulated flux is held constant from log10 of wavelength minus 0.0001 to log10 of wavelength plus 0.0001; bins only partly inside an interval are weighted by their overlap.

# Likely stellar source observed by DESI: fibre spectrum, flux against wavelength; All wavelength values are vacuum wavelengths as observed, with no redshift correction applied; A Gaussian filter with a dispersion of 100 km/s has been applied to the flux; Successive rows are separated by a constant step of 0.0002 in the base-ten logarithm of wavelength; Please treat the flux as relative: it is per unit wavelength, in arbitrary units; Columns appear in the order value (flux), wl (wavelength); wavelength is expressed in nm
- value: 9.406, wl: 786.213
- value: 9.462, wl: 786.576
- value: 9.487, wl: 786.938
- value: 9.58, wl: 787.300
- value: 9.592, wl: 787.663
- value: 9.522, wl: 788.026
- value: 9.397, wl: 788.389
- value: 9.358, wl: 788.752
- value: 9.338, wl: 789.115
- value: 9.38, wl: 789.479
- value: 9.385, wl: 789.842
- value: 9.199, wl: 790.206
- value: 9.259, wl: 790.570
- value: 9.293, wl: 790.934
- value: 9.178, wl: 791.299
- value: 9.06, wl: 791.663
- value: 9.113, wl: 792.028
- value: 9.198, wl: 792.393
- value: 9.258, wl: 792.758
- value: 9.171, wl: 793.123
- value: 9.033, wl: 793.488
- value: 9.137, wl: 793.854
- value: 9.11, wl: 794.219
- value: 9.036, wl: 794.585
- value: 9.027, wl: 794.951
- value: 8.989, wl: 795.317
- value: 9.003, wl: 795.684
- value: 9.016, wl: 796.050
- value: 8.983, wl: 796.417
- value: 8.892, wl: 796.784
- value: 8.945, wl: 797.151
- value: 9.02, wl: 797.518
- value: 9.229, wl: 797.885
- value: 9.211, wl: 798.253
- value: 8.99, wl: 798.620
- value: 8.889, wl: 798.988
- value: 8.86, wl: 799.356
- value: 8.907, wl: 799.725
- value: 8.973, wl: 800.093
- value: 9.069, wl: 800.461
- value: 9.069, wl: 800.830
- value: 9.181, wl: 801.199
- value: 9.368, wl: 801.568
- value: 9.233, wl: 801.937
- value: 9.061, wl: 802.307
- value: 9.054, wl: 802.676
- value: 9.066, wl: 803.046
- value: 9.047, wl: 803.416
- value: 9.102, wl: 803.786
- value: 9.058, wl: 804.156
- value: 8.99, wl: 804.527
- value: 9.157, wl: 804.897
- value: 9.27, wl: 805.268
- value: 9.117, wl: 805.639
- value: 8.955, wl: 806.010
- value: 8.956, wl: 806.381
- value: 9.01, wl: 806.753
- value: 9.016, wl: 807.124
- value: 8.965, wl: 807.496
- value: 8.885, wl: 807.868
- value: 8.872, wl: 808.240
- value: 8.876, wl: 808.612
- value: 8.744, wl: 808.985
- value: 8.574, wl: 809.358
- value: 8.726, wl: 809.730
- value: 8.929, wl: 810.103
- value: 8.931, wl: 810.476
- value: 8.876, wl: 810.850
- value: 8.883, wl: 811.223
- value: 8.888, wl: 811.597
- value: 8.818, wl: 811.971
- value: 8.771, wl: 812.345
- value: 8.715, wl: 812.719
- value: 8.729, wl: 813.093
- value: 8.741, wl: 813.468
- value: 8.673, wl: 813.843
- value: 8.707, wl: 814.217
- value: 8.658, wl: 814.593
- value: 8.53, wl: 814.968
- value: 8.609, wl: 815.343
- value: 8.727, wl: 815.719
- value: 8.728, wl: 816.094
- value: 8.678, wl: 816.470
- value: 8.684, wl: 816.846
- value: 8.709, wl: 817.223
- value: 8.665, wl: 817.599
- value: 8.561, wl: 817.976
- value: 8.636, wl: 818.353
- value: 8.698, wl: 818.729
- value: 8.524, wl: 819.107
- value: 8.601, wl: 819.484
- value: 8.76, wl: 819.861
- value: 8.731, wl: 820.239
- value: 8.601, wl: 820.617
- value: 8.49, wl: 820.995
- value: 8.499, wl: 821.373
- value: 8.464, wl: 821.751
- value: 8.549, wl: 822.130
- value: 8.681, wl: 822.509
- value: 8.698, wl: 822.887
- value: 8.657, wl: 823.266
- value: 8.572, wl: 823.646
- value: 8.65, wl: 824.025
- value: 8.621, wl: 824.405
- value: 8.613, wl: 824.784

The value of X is 0.012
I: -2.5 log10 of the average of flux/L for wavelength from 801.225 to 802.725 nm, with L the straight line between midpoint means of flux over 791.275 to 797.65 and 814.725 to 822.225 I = -0.03 mag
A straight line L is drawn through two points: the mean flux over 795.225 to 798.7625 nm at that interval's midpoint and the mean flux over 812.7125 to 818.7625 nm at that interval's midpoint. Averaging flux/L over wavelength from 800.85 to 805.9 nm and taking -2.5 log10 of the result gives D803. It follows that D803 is -0.026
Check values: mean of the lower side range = 9.03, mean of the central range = 9.13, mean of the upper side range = 8.67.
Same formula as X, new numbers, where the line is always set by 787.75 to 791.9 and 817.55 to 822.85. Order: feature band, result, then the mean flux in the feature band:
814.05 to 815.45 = 0.01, 8.62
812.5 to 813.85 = 0.01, 8.72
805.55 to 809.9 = 0.00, 8.89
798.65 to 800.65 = 0.02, 8.94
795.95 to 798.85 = 0.01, 9.03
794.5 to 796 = 0.02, 9.01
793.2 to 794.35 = 0.01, 9.1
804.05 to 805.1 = -0.01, 9.07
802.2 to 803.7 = -0.01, 9.06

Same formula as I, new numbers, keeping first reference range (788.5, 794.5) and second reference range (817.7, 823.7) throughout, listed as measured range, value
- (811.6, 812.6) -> -0.002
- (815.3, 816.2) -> 0.001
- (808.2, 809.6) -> 0.012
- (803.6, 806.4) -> -0.018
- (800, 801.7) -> -0.013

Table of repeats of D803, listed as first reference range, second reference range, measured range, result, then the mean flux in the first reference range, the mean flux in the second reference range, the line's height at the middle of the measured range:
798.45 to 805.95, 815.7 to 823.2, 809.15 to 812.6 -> 0.00 mag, 9.07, 8.63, 8.85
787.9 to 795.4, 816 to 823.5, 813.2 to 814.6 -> 0.01 mag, 9.21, 8.63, 8.75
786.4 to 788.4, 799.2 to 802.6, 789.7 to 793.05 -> 0.02 mag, 9.52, 9.08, 9.39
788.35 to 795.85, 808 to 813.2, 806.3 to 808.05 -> -0.01 mag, 9.18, 8.81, 8.88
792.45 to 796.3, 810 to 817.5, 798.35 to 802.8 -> -0.01 mag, 9.08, 8.75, 8.97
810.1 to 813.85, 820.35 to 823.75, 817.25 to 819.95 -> 0.00 mag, 8.81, 8.58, 8.66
